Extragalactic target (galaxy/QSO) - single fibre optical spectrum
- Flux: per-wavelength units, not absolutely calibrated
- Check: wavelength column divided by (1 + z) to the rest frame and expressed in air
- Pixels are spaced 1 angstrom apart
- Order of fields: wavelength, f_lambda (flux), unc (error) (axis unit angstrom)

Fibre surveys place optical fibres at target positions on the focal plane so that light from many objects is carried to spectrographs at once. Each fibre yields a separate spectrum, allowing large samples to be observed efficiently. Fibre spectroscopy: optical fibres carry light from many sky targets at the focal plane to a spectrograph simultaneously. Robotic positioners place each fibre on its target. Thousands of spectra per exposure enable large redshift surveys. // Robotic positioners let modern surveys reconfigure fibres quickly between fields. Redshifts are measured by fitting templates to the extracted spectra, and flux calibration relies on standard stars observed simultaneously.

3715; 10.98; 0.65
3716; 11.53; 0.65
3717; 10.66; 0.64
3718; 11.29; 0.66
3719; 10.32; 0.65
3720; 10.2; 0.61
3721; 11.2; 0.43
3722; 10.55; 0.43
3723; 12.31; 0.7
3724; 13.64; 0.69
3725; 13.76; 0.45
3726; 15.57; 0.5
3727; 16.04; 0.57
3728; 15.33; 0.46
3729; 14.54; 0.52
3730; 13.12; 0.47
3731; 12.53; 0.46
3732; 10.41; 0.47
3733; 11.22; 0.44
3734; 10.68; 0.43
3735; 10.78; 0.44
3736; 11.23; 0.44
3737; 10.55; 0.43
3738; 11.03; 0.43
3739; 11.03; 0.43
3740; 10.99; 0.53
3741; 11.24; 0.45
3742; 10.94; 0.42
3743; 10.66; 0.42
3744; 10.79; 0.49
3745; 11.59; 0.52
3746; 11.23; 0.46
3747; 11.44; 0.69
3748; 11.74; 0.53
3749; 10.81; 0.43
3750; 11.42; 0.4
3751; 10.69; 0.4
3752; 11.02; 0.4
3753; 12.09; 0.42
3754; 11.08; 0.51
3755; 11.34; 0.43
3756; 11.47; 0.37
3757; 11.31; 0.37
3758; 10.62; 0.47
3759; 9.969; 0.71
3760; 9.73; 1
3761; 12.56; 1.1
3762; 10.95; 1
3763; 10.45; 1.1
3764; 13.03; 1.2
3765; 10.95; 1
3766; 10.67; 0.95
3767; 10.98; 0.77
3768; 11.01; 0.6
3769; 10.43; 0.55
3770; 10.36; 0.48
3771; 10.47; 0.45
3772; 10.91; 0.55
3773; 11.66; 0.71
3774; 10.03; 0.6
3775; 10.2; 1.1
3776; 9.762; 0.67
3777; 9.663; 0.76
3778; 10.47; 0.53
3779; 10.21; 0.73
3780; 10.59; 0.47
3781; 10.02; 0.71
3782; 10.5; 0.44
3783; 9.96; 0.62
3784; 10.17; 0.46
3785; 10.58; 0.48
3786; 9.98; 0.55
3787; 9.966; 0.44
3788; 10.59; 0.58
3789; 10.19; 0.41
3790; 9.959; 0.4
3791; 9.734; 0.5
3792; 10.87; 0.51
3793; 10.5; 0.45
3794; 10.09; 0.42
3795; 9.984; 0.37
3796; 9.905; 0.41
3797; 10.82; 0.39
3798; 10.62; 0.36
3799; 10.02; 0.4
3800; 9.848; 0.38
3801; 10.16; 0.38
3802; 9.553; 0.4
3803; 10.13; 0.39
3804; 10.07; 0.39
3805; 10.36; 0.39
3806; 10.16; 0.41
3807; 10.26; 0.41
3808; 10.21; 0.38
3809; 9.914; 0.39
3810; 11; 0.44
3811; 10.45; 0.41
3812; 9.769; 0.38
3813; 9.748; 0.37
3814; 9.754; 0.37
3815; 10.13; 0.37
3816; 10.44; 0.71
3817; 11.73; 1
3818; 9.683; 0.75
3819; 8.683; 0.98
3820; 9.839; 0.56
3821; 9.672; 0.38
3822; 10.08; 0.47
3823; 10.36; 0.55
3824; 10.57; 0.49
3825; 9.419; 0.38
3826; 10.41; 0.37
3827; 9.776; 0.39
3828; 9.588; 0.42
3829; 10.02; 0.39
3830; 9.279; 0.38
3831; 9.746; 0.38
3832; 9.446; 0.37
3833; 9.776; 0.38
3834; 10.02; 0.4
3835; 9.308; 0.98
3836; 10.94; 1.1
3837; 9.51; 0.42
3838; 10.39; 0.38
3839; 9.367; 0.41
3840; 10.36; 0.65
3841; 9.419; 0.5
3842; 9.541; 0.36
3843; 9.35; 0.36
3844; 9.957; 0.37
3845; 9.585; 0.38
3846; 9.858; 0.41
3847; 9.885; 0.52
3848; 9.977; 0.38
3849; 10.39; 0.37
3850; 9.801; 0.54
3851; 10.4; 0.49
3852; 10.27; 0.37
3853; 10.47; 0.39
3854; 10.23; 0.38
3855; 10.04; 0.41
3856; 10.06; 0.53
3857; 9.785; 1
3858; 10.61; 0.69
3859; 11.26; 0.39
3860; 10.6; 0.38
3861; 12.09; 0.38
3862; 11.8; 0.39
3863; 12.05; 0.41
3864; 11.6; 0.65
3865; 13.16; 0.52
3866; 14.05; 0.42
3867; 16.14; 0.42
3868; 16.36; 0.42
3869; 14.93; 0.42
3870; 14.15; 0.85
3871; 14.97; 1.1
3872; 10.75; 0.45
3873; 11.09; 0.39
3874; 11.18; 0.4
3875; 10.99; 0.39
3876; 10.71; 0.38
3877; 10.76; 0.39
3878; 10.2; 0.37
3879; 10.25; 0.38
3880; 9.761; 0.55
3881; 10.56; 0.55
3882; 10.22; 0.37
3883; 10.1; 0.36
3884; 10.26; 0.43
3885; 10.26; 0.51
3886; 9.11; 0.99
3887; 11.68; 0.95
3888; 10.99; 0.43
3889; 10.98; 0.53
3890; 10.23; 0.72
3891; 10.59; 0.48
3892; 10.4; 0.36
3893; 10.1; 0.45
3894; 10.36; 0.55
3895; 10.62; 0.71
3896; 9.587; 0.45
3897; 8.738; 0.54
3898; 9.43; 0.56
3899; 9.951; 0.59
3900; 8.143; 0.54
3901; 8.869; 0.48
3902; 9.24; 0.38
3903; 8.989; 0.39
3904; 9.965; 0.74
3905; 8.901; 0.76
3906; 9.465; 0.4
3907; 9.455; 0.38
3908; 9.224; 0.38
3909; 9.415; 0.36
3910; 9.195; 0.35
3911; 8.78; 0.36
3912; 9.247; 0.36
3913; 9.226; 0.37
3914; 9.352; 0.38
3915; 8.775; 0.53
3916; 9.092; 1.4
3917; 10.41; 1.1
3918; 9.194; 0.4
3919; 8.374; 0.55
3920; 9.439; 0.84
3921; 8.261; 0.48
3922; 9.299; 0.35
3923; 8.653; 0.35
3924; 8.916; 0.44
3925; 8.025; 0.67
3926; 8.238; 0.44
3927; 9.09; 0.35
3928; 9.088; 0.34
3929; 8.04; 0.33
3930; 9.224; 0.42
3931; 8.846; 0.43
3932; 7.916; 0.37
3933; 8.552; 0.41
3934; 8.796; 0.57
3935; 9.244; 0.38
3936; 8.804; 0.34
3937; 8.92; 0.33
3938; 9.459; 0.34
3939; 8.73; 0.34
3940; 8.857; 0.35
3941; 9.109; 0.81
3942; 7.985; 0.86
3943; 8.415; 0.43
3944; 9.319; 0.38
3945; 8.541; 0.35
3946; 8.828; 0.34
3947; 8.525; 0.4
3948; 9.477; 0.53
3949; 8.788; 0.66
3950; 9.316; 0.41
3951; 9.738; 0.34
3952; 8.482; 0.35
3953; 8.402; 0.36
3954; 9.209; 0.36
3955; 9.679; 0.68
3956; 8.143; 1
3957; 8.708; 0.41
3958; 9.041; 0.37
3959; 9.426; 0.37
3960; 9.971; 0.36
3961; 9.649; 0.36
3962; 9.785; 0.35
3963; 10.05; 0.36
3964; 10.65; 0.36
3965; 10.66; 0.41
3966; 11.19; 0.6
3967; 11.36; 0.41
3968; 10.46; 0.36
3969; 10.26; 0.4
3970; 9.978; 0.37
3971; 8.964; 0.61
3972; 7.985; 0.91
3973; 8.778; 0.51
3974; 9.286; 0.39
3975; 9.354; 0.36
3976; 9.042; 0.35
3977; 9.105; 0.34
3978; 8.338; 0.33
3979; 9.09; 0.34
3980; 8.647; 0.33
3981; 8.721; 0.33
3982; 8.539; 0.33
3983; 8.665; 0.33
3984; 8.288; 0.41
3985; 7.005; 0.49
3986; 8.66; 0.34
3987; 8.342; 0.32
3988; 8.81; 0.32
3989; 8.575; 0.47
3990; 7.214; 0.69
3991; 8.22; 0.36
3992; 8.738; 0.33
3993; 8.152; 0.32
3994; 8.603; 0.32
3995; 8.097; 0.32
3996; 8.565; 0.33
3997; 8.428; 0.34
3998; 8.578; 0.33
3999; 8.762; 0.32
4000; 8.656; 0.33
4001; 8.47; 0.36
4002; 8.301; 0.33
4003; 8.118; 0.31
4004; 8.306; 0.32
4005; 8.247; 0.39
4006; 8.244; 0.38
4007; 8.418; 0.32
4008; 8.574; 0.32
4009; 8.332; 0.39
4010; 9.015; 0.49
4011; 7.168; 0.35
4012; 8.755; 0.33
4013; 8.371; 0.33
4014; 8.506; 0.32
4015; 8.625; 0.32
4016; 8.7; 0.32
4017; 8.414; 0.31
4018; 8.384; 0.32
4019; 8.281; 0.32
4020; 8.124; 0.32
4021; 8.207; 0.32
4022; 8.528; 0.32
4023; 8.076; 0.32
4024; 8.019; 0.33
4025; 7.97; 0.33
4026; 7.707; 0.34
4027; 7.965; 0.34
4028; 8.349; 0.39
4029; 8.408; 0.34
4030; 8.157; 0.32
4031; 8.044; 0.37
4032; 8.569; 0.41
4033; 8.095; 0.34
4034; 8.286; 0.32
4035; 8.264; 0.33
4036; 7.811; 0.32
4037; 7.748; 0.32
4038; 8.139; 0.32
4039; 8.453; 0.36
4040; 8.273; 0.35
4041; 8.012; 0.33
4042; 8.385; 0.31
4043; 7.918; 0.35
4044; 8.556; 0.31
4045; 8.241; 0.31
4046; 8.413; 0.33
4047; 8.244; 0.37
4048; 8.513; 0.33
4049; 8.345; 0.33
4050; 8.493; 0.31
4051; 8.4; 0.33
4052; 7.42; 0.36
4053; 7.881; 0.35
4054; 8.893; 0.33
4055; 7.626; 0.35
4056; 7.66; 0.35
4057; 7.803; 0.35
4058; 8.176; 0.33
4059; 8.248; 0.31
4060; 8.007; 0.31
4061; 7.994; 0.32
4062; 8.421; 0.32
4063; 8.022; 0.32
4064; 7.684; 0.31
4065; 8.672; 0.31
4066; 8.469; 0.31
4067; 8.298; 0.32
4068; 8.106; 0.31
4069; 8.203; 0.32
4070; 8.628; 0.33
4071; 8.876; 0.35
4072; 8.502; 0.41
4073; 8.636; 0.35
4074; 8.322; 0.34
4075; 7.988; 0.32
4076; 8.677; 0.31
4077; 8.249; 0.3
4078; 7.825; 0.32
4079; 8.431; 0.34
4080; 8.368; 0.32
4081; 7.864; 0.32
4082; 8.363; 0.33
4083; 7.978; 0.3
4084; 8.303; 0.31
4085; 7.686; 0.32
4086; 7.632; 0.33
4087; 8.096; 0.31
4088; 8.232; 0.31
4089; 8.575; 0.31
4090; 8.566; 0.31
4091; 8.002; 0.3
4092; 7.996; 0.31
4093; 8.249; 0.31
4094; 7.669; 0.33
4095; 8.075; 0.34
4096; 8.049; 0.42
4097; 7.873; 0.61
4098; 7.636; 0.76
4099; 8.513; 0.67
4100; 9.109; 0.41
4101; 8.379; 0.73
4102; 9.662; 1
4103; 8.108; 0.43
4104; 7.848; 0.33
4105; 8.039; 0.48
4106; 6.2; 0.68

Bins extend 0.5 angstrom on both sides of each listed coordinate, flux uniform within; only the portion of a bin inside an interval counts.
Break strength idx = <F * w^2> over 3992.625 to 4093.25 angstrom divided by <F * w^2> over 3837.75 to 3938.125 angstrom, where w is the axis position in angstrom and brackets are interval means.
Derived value 0.9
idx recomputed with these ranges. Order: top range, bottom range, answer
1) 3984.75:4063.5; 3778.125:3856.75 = 0.91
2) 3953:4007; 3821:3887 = 0.89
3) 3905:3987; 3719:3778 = 0.88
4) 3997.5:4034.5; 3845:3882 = 0.79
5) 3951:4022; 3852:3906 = 0.86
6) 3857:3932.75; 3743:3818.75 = 1.03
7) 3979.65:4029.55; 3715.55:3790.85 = 0.85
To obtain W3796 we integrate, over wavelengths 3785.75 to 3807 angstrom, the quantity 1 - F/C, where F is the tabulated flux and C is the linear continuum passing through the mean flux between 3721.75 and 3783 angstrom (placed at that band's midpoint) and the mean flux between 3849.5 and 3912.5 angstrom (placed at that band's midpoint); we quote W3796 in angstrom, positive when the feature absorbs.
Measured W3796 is 1.81 angstrom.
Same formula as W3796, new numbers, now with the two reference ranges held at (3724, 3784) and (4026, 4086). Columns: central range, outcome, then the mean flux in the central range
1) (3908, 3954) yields 2.80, 8.9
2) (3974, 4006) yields 1.43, 8.48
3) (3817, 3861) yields 1.81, 9.99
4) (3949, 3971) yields -1.21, 9.68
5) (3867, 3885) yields -2.93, 11.7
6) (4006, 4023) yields 0.47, 8.39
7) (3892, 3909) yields 0.57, 9.47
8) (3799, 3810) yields 0.68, 10.1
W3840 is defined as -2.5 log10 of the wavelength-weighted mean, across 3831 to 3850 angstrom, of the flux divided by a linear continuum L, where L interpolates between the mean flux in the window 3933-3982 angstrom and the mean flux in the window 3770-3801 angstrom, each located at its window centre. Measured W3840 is 0.01 mag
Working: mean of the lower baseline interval 10.3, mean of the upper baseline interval 9.22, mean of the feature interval 9.83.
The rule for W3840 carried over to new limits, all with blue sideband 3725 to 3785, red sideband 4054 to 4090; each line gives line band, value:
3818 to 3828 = 0.08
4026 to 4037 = 0.06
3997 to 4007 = 0.06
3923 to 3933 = 0.12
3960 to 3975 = -0.08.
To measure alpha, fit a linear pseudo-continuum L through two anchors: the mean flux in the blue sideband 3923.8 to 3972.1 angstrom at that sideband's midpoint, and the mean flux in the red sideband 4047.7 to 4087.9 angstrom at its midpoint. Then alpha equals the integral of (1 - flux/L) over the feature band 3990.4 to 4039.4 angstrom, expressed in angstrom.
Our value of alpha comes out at 1.8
